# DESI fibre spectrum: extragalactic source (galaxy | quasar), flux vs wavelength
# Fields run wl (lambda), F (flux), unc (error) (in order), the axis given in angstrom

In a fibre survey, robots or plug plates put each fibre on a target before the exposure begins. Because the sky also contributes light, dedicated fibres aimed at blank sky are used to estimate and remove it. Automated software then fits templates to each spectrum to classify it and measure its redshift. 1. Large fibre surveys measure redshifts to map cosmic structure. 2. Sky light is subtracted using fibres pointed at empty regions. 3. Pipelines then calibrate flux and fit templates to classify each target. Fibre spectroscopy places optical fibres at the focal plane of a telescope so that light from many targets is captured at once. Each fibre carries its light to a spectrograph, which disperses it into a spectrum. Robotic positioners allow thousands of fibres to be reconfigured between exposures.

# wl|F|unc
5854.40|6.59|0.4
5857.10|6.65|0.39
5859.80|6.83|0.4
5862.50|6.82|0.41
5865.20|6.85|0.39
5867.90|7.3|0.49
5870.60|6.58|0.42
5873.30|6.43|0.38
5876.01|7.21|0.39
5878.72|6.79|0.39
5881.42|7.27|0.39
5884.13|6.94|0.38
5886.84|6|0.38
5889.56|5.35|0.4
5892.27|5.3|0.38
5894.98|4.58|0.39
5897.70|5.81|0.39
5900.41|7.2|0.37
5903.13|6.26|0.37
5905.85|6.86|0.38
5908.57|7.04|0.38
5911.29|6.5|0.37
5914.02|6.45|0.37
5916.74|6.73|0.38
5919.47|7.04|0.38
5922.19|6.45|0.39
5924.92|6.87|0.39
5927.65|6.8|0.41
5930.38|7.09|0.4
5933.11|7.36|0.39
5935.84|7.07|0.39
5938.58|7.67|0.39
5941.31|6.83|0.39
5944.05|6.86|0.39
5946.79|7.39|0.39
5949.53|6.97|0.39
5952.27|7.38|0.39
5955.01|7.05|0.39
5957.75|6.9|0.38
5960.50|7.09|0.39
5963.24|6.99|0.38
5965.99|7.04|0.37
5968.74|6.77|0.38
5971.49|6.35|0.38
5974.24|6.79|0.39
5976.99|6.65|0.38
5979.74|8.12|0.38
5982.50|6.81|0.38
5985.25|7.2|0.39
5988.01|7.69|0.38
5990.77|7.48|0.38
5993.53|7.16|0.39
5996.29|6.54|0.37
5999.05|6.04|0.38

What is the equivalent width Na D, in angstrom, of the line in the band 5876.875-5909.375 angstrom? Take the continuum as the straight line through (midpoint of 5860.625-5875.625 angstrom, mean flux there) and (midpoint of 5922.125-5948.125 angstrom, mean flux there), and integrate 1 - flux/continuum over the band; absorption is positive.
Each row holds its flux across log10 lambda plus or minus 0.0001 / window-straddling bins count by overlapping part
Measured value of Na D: 3.0 angstrom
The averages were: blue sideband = 6.83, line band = 6.28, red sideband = 7.07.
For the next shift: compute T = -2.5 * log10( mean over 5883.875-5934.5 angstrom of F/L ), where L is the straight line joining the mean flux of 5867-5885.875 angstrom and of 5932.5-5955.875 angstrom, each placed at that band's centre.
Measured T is 0.10 mag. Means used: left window 6.91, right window 7.17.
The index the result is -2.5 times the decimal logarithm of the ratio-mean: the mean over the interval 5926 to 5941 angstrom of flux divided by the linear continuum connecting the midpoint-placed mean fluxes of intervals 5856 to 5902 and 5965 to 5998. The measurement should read -0.06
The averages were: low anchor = 6.46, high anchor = 7.04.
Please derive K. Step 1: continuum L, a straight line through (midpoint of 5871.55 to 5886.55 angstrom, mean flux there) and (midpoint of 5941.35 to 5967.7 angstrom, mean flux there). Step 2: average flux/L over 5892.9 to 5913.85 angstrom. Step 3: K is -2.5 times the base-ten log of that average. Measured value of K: 0.103 mag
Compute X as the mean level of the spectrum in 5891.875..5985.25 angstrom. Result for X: 6.82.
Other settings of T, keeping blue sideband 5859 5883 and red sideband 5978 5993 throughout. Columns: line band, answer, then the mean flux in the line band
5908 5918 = 0.070 mag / 6.65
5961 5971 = 0.067 mag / 6.9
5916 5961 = 0.026 mag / 7.04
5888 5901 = 0.251 mag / 5.56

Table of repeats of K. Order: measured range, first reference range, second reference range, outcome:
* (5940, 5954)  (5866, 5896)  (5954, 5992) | -0.033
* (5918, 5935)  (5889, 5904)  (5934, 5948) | -0.037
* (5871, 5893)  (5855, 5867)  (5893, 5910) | 0.012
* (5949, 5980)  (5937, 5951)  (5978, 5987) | 0.044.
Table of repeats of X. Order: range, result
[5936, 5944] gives 7.16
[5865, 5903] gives 6.38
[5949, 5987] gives 7.02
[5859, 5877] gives 6.86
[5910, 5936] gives 6.83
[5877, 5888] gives 6.78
